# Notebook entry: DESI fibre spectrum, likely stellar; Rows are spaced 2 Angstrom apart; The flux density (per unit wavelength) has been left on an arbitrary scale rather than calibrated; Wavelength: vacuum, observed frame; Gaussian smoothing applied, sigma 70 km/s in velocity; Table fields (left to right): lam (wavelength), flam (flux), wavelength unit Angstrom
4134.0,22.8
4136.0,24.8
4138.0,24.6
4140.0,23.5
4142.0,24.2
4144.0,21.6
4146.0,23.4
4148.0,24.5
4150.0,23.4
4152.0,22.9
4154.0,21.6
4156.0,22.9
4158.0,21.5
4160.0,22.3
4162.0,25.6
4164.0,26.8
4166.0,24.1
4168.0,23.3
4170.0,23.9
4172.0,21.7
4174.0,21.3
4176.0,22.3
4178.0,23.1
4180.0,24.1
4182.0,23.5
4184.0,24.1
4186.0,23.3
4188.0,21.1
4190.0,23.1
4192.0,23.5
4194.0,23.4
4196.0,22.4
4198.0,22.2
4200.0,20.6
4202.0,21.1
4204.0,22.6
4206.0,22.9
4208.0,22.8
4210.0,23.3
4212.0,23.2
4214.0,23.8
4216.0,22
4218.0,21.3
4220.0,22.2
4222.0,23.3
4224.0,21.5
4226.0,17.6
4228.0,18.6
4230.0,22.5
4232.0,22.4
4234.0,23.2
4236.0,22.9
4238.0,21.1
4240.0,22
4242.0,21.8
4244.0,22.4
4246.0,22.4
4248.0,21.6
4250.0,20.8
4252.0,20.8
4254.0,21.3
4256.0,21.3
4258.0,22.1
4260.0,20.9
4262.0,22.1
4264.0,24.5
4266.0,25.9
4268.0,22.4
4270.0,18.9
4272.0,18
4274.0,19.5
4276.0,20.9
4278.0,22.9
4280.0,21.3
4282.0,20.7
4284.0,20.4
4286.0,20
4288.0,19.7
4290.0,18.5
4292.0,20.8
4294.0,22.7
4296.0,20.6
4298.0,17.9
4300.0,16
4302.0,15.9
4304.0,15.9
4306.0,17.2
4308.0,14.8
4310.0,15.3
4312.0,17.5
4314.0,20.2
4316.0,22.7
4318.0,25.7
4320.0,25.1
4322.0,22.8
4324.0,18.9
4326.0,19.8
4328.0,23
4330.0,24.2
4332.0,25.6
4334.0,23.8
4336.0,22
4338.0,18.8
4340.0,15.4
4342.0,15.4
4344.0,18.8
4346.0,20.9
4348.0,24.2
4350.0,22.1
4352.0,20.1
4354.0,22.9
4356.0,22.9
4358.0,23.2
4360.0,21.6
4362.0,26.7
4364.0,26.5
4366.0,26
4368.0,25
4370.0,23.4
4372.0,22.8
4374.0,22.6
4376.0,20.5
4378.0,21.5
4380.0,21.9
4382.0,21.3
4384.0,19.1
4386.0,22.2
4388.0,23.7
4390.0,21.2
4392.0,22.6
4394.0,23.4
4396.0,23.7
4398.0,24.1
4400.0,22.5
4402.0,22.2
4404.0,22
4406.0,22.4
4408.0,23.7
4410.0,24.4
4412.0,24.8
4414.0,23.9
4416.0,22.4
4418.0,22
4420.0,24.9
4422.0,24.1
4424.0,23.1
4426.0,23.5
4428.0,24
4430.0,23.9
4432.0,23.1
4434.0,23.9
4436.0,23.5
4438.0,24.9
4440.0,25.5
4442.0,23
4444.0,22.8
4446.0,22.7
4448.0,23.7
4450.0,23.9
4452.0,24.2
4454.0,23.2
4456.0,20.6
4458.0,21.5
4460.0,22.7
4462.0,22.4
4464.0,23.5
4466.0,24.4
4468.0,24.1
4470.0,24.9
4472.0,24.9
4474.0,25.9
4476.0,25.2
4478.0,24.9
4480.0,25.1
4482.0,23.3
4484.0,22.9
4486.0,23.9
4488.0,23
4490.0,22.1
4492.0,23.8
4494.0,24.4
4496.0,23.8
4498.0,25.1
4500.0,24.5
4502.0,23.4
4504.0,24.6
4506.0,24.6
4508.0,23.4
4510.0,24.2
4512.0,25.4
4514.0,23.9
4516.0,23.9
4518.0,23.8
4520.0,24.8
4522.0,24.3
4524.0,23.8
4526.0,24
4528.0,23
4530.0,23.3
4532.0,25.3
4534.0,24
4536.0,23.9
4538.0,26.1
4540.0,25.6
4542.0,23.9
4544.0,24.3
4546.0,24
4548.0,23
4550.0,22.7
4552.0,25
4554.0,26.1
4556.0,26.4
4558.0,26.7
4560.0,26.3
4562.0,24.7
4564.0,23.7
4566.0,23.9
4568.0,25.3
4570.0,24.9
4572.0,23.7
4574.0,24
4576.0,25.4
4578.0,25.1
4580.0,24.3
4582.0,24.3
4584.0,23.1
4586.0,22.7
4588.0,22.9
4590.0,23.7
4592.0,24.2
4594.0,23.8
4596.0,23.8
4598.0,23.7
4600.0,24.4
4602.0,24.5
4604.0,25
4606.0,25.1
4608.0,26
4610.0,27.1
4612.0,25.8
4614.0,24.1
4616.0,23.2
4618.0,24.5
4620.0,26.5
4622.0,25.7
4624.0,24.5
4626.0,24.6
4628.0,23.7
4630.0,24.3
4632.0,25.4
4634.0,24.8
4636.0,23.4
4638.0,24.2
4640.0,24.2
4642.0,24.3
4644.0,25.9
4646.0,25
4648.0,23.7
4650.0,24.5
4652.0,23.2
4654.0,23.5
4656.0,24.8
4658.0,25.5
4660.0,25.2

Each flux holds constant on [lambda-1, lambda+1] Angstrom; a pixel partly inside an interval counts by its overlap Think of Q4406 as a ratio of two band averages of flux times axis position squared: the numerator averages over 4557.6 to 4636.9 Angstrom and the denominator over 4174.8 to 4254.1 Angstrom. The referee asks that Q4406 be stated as 1.3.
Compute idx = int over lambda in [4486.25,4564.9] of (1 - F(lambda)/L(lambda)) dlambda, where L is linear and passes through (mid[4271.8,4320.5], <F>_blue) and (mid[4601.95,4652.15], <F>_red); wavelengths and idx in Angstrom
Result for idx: -3.89 Angstrom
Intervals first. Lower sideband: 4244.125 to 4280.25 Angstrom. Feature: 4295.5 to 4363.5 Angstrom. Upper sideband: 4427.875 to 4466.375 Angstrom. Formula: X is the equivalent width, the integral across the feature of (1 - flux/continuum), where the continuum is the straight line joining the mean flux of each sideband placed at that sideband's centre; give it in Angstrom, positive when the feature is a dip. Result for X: 5.1 Angstrom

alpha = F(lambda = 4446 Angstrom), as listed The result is 22.7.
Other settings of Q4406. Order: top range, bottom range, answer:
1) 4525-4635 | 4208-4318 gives 1.36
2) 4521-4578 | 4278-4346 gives 1.37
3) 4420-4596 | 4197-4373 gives 1.25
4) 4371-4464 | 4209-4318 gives 1.19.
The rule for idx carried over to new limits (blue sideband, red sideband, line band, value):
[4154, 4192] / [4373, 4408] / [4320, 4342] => 1.1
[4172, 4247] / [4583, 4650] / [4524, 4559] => -0.7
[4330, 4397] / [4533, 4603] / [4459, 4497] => -0.8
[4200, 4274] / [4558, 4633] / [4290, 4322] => 4.4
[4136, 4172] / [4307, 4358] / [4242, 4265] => 0.3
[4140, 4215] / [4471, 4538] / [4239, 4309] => 8.8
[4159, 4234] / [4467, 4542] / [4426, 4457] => 0.5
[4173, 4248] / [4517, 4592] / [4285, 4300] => 2.0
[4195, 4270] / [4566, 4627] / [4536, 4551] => 0.0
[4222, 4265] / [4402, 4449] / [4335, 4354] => 2.3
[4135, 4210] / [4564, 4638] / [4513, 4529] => 0.2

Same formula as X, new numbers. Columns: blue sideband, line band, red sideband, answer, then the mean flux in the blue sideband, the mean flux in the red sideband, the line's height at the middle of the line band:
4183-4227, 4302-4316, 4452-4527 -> 3.5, 22.3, 23.9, 22.9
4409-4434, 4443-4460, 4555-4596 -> 0.7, 23.7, 24.4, 23.8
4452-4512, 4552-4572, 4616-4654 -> -0.9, 23.8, 24.5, 24.2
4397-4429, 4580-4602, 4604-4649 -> 0.8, 23.4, 24.8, 24.6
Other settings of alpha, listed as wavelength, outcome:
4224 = 21.5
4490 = 22.1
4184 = 24.1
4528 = 23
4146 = 23.4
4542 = 23.9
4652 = 23.2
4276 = 20.9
